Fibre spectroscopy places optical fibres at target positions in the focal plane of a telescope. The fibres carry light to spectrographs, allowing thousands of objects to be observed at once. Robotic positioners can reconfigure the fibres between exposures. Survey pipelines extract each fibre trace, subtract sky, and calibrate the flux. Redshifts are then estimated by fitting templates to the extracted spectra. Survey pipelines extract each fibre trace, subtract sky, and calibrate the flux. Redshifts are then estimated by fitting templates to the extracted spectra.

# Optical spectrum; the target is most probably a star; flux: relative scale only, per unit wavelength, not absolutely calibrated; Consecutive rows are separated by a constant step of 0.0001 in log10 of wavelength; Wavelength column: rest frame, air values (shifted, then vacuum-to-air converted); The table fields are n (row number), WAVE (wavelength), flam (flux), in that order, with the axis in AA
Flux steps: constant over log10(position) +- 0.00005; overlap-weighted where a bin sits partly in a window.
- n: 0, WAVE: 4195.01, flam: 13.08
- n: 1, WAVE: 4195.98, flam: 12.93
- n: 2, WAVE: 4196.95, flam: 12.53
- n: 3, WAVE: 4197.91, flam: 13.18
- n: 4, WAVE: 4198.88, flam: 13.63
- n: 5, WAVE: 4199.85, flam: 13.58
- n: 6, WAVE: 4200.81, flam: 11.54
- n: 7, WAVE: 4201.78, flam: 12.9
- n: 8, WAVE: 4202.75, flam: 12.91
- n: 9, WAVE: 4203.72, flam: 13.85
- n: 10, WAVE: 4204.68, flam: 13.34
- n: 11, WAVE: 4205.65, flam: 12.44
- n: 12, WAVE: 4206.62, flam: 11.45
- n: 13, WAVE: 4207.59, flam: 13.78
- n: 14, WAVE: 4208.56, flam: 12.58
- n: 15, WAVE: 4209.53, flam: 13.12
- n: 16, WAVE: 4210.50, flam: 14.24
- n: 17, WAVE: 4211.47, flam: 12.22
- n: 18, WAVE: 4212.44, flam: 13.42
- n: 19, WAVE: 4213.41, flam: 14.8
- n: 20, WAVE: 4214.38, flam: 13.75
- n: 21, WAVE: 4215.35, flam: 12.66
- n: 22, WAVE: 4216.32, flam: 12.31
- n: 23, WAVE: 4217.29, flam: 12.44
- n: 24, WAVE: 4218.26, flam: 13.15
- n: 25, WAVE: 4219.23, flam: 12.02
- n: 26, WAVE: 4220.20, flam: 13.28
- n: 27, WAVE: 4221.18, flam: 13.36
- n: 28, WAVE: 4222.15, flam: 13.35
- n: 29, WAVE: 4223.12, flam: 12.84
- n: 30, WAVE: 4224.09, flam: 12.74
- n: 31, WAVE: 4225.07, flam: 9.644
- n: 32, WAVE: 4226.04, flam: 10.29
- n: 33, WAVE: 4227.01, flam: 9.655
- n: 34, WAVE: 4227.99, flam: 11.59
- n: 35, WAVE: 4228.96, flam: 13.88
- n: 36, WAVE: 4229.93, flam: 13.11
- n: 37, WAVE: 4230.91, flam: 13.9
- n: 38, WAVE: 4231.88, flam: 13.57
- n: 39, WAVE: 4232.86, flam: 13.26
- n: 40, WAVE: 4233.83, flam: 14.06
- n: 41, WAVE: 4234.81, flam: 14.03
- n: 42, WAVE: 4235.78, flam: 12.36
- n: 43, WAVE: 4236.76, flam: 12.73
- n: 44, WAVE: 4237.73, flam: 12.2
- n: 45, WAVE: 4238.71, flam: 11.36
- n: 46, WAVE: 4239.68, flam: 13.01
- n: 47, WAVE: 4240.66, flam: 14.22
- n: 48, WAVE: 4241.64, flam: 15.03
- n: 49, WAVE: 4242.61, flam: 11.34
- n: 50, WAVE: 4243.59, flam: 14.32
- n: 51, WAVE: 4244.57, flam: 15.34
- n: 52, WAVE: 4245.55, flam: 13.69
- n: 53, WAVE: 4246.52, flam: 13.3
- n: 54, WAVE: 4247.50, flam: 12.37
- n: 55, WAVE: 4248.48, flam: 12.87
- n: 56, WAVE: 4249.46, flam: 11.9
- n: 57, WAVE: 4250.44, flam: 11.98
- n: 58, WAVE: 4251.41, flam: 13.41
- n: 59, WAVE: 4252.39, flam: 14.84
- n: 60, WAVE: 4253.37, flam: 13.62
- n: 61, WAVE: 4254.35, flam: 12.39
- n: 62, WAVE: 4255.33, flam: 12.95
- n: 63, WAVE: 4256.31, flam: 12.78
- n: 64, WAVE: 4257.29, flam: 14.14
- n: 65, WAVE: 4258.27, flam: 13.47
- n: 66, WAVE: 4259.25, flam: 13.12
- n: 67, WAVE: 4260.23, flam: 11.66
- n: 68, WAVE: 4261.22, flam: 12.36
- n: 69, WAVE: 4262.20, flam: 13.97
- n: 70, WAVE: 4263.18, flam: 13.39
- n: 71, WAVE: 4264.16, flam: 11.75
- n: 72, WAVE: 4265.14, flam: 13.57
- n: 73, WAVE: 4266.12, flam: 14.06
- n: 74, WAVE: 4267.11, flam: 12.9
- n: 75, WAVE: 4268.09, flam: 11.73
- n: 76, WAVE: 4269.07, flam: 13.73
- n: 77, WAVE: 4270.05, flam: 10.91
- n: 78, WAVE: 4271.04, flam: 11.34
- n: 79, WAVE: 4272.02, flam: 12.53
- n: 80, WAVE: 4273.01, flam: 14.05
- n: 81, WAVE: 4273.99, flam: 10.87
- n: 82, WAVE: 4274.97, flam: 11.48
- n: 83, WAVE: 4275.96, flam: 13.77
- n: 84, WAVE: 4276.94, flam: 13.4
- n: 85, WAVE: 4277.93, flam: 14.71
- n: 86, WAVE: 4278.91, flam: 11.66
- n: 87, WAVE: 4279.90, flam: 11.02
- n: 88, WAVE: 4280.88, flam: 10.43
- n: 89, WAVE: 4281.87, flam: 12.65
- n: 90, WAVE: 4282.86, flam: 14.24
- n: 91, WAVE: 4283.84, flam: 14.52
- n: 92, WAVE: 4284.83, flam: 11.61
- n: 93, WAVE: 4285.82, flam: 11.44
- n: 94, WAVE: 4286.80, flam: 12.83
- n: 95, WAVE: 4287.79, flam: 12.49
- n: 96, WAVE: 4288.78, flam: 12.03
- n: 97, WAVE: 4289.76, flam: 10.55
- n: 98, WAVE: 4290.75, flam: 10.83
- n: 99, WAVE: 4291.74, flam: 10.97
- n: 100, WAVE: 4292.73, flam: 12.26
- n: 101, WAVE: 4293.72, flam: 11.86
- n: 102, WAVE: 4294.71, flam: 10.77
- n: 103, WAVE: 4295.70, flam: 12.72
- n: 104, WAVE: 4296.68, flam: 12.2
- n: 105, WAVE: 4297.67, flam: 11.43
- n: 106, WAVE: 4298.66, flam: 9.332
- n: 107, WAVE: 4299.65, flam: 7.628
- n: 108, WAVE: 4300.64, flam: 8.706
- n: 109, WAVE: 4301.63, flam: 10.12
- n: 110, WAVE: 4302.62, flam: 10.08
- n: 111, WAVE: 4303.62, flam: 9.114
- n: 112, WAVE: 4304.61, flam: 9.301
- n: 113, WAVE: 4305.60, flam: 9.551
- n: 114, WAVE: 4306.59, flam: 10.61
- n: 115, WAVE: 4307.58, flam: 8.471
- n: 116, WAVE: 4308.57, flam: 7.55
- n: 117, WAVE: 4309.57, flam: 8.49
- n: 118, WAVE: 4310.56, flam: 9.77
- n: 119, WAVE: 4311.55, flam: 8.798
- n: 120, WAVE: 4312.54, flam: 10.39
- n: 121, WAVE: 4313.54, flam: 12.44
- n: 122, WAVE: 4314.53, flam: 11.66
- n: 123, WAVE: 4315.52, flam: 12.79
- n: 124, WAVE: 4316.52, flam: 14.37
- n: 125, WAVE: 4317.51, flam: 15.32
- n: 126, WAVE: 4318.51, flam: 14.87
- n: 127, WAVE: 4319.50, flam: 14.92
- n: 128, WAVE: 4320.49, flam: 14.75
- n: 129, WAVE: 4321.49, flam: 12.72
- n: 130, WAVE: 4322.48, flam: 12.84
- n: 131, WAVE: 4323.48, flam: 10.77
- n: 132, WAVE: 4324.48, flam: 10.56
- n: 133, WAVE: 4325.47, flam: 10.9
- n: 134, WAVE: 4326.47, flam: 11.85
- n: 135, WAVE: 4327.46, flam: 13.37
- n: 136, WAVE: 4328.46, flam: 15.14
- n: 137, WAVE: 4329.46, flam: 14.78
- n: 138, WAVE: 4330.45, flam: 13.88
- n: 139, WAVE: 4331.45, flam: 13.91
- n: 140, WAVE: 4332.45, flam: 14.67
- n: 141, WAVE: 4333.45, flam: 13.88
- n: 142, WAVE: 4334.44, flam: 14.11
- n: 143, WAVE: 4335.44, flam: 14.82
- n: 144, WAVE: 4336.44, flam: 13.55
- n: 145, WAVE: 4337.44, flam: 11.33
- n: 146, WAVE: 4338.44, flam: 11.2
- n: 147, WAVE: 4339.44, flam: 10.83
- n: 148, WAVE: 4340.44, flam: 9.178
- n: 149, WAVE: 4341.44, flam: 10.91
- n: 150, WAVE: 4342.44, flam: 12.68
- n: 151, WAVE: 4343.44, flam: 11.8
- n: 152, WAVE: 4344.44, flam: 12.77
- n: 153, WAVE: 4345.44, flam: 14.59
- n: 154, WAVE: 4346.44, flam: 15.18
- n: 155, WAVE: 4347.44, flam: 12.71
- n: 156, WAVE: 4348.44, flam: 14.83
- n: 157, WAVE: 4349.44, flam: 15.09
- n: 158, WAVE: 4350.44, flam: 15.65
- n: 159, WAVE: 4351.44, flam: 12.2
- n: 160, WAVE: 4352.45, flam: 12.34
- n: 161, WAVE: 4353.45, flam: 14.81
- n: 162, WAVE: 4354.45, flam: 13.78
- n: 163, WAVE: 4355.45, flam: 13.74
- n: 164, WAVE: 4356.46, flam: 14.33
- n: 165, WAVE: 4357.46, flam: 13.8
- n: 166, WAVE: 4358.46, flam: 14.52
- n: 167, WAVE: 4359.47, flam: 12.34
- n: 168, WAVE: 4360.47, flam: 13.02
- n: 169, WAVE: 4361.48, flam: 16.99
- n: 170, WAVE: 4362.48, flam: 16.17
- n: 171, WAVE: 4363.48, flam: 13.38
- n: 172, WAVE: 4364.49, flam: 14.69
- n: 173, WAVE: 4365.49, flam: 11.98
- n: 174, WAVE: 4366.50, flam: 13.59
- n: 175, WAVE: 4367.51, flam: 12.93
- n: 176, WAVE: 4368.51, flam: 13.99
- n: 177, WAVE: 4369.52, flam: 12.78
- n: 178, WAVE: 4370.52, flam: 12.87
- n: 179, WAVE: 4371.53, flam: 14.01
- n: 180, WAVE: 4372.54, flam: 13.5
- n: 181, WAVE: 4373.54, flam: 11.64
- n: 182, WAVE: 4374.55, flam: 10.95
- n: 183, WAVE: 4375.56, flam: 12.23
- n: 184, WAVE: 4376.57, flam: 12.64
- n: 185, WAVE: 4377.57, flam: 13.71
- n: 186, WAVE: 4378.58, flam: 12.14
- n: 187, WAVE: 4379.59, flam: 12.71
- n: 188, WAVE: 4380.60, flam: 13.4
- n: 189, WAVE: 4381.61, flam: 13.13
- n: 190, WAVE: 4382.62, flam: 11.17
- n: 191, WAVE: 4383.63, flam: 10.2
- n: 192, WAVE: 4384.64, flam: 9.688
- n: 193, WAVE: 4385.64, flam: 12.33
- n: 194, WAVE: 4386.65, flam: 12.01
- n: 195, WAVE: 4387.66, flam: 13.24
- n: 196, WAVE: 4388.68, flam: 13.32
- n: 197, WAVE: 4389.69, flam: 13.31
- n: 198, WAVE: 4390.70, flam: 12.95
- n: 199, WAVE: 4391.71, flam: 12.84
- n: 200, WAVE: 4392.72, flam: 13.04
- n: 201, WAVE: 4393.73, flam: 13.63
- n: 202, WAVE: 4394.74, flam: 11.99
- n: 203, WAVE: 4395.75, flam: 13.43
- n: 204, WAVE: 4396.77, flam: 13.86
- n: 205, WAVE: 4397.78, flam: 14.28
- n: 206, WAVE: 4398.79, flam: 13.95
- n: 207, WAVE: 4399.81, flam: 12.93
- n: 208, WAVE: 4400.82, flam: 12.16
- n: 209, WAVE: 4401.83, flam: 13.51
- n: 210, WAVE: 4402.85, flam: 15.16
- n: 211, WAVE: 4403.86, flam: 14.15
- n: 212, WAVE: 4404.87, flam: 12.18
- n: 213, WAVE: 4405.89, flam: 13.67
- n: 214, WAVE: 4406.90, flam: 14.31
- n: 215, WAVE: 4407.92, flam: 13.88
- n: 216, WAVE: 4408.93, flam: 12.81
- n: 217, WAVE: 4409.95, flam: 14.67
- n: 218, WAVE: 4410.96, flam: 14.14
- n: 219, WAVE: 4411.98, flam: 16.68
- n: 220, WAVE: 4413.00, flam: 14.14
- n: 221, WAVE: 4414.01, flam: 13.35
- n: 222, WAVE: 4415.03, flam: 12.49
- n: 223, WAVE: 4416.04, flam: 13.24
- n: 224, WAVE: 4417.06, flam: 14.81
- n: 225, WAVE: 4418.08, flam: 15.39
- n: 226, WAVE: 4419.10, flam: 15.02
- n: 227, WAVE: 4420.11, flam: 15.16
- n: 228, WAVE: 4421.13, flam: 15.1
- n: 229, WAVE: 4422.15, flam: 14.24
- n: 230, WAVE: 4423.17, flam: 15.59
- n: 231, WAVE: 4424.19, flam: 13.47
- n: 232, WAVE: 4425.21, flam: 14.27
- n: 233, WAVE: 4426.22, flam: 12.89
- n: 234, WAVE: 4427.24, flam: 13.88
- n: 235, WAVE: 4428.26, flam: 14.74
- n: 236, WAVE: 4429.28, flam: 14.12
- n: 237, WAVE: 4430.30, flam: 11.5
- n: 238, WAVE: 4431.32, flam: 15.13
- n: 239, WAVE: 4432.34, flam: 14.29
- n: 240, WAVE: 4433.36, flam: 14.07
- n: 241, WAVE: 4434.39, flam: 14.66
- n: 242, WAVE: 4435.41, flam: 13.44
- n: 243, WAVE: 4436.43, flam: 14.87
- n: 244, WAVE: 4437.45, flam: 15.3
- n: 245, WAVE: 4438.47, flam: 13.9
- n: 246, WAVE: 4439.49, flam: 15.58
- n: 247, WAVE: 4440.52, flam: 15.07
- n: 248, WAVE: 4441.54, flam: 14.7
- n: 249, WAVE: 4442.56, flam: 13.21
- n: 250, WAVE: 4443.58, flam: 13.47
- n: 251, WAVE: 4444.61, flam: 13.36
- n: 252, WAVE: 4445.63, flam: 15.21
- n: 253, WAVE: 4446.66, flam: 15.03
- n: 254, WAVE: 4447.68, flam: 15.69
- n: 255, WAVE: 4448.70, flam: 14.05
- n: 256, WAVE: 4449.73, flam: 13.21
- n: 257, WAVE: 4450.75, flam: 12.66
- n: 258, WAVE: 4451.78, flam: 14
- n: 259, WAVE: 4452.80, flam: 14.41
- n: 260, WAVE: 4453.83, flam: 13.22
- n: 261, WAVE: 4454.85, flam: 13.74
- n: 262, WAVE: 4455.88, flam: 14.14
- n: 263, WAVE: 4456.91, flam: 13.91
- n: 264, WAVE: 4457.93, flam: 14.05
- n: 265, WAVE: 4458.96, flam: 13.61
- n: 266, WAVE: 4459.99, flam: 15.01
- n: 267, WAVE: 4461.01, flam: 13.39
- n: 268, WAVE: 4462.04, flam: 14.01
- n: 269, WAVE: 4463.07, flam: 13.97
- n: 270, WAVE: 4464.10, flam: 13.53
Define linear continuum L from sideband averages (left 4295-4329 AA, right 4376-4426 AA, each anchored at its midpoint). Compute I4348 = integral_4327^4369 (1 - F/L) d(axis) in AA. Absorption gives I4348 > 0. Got -4.8 AA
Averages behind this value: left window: 11.3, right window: 13.5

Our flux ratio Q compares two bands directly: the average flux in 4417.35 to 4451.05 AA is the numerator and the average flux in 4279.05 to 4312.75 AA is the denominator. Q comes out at 1.33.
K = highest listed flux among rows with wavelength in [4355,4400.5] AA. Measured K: 16.99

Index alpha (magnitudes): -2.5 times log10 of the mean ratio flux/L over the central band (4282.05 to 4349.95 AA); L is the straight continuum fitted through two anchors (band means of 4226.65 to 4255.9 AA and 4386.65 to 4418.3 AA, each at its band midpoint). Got 0.11 mag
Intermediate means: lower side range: 13.1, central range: 12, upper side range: 13.6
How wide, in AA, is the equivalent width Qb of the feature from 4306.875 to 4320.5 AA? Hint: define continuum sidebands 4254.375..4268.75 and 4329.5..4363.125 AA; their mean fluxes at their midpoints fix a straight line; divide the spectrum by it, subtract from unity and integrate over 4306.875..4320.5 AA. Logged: 1.7 AA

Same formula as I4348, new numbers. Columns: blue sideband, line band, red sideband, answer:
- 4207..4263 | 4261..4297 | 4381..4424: 2.1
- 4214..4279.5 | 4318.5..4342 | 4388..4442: 1.0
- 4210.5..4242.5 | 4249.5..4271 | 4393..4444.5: 0.2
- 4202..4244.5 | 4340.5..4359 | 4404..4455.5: 0.2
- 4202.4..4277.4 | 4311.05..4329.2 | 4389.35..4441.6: 0.9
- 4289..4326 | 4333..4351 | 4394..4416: -1.5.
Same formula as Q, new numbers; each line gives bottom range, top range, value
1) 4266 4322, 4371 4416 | 1.12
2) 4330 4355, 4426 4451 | 1.07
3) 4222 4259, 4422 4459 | 1.09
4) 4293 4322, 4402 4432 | 1.28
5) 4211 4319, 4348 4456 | 1.12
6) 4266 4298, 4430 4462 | 1.16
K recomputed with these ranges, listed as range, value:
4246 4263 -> 14.84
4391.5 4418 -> 16.68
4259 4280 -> 14.71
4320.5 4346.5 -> 15.18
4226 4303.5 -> 15.34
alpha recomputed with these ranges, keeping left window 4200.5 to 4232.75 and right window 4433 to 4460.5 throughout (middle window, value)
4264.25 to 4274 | 0.038 mag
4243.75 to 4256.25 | -0.024 mag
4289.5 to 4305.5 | 0.257 mag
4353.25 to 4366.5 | -0.034 mag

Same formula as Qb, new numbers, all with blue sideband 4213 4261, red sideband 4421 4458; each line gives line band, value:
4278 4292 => 1.25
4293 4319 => 5.13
